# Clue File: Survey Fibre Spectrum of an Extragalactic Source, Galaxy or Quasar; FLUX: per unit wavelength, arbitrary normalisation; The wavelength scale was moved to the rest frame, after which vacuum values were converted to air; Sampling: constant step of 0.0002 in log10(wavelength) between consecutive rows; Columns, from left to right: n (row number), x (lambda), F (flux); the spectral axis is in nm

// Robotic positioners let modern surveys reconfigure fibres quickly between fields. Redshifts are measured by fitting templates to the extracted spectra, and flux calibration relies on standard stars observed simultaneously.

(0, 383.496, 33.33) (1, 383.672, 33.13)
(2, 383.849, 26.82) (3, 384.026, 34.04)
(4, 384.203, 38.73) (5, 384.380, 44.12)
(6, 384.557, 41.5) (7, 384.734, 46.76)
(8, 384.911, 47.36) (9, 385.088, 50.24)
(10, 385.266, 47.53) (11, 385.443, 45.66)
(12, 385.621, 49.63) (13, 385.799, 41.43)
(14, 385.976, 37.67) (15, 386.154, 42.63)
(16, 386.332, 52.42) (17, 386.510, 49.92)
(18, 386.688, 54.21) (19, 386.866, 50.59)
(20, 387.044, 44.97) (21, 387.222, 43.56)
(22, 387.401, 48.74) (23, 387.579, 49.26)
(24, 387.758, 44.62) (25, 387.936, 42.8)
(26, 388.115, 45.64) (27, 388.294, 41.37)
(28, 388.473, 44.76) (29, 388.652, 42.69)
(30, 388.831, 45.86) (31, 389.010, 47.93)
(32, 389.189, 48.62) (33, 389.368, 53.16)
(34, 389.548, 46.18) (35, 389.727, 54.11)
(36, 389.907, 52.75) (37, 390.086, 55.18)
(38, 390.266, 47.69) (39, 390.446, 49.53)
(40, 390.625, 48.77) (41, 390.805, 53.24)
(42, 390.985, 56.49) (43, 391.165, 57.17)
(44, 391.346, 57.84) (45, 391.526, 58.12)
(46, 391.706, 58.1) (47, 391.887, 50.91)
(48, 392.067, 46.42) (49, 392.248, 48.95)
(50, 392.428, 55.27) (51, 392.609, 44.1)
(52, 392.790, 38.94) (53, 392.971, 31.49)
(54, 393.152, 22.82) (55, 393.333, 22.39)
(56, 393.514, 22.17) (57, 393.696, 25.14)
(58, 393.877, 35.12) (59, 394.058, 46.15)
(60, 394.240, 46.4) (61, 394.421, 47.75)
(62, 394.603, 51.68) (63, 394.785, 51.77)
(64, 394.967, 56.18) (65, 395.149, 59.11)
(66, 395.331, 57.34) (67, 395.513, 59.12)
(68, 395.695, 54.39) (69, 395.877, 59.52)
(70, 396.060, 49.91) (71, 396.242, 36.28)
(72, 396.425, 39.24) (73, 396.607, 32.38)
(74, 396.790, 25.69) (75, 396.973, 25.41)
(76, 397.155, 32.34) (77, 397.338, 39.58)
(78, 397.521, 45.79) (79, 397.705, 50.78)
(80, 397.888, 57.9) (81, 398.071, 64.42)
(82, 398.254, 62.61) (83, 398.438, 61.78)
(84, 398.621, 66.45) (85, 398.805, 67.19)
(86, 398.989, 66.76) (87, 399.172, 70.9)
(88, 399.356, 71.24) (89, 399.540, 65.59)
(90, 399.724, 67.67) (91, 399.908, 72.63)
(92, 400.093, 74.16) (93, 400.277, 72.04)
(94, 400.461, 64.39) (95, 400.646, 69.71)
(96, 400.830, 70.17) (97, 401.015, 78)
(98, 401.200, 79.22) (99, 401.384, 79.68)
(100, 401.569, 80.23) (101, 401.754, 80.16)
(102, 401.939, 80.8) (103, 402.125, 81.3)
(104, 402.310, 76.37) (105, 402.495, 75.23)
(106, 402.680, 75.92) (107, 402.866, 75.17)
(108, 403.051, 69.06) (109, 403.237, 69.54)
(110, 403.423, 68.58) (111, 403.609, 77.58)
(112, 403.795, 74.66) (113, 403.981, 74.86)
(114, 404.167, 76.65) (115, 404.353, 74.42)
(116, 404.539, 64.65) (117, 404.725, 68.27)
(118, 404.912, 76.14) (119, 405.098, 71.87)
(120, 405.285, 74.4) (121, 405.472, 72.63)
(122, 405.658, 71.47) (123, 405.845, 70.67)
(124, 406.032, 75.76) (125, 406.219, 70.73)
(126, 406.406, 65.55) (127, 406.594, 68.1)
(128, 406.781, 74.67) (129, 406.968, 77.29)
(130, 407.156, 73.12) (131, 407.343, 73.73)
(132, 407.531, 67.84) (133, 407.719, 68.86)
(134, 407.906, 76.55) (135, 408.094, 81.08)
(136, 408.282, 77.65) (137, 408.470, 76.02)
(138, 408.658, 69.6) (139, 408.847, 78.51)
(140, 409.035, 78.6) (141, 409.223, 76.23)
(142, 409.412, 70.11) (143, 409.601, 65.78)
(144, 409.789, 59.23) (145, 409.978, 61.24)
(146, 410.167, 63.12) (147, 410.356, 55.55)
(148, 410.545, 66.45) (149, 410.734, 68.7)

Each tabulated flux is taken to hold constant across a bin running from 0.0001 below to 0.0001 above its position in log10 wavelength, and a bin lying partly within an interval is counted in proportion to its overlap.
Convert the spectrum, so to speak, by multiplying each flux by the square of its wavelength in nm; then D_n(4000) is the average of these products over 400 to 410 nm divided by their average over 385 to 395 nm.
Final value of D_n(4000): 1.7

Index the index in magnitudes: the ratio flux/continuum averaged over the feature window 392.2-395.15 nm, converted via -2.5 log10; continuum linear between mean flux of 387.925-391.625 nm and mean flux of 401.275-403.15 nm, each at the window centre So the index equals 0.40 mag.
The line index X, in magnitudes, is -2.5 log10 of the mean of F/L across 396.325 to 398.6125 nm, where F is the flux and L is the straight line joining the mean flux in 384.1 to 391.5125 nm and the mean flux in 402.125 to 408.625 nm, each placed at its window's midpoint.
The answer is 0.34 mag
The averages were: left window 48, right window 73.2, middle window 45.6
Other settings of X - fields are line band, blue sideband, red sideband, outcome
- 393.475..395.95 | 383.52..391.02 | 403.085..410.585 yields 0.155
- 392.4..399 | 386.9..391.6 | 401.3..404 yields 0.333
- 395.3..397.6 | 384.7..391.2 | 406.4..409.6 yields 0.353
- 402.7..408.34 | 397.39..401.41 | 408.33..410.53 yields -0.074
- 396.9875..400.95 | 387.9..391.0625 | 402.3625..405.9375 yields 0.044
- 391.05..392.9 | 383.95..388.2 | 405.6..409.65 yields 0.035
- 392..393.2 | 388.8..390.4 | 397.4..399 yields 0.271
